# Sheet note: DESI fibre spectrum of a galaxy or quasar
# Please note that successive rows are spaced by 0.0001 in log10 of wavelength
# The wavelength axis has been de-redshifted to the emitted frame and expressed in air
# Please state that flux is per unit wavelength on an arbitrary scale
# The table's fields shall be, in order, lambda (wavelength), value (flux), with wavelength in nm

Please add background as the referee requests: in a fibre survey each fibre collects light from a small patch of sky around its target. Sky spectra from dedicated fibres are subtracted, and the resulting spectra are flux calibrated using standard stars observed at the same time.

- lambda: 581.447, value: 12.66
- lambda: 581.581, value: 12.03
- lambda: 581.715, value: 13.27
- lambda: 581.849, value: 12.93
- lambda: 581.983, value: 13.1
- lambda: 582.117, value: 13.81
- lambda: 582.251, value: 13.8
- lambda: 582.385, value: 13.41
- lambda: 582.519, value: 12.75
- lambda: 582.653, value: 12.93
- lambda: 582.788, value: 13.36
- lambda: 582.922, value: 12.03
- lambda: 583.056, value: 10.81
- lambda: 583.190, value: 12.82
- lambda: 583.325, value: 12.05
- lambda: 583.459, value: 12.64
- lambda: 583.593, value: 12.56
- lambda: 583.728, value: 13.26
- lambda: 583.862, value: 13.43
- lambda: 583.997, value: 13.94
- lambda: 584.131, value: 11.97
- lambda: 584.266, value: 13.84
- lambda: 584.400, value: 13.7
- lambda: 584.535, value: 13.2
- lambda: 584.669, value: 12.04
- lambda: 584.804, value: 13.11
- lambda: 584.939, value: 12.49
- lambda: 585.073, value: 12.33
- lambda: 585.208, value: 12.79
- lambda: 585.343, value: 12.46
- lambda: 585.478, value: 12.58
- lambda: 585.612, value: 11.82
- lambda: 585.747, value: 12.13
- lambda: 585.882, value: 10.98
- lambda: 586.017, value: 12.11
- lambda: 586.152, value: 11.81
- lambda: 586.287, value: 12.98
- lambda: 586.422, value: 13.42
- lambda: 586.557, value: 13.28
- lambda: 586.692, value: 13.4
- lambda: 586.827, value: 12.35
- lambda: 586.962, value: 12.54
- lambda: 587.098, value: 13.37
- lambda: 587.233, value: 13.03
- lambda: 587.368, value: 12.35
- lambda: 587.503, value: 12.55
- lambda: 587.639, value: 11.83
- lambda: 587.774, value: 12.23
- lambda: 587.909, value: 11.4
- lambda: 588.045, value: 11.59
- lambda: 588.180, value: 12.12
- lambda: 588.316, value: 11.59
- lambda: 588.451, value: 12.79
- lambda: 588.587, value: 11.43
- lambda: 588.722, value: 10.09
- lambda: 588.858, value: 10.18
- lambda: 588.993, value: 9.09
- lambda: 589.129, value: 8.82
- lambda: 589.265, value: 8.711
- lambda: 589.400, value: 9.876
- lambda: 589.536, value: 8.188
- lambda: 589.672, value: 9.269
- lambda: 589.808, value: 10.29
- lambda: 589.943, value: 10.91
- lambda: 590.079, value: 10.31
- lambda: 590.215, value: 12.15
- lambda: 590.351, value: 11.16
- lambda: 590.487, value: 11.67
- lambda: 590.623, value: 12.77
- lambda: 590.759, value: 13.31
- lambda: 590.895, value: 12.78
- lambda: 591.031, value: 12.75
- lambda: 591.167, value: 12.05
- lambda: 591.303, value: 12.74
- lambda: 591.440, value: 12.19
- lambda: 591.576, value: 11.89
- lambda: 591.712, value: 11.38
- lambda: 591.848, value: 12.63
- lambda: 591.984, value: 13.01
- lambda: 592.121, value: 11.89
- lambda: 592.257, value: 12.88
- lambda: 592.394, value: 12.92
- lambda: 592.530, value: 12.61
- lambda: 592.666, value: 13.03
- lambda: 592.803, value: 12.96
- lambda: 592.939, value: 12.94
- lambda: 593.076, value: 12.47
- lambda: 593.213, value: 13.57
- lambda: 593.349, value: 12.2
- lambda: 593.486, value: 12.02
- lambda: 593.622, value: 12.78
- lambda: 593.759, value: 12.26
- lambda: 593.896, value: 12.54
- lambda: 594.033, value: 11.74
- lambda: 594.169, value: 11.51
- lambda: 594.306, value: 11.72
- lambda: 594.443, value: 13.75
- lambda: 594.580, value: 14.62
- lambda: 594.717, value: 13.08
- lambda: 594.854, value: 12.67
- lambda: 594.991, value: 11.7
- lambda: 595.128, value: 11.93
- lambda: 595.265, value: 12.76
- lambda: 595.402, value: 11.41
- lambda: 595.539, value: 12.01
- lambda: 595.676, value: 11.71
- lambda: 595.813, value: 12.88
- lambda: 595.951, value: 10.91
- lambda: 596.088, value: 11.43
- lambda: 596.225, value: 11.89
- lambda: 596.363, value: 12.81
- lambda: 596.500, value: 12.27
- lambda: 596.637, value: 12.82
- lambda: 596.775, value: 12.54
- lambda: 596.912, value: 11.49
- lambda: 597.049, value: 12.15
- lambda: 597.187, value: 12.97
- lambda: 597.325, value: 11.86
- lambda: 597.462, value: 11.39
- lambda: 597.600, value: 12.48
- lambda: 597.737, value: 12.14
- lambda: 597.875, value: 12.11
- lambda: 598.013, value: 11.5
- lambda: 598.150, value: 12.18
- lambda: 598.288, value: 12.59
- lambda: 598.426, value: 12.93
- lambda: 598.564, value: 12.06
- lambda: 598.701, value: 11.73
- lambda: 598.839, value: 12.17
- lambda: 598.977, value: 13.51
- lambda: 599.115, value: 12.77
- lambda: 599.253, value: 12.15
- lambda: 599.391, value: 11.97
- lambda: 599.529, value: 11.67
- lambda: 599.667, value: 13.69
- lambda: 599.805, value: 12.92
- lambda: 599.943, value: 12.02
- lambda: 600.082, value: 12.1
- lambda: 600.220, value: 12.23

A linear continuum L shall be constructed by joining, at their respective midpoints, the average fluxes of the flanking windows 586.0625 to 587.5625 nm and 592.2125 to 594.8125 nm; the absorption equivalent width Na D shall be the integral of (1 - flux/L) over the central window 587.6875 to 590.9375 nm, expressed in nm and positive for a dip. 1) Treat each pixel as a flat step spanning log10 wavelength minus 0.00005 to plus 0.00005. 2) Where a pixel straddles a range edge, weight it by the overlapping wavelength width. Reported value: 0.468 nm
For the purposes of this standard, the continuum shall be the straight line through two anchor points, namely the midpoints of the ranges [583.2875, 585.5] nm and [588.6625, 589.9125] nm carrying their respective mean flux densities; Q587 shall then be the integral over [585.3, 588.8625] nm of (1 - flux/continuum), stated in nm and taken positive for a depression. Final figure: -0.40 nm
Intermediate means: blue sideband 12.9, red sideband 9.43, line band 12.2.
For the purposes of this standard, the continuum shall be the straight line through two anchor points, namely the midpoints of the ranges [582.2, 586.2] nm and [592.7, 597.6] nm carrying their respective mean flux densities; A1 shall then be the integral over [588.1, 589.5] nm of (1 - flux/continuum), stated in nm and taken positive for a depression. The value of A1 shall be 0.233 nm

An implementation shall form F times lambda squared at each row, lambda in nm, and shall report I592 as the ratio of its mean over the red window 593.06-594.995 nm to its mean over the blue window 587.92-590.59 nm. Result 1.21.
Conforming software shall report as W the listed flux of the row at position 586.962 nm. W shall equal 12.54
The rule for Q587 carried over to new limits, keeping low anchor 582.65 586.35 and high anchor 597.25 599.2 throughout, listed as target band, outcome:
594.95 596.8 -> 0.03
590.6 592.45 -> -0.01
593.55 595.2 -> -0.02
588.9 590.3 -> 0.30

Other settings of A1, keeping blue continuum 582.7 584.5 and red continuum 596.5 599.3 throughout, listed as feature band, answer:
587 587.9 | 0.01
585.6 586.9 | 0.03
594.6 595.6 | 0.00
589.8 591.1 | 0.07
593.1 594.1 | 0.00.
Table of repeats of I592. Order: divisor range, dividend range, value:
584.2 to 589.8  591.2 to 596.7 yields 1.07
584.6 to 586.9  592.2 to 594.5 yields 1.03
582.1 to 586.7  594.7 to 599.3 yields 1.00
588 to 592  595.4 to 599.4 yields 1.11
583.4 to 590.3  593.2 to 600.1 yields 1.07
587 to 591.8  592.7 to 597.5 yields 1.10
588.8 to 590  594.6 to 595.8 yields 1.32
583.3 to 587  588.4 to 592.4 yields 0.91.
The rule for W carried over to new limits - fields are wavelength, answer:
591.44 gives 12.19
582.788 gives 13.36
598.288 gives 12.59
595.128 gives 11.93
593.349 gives 12.2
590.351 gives 11.16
